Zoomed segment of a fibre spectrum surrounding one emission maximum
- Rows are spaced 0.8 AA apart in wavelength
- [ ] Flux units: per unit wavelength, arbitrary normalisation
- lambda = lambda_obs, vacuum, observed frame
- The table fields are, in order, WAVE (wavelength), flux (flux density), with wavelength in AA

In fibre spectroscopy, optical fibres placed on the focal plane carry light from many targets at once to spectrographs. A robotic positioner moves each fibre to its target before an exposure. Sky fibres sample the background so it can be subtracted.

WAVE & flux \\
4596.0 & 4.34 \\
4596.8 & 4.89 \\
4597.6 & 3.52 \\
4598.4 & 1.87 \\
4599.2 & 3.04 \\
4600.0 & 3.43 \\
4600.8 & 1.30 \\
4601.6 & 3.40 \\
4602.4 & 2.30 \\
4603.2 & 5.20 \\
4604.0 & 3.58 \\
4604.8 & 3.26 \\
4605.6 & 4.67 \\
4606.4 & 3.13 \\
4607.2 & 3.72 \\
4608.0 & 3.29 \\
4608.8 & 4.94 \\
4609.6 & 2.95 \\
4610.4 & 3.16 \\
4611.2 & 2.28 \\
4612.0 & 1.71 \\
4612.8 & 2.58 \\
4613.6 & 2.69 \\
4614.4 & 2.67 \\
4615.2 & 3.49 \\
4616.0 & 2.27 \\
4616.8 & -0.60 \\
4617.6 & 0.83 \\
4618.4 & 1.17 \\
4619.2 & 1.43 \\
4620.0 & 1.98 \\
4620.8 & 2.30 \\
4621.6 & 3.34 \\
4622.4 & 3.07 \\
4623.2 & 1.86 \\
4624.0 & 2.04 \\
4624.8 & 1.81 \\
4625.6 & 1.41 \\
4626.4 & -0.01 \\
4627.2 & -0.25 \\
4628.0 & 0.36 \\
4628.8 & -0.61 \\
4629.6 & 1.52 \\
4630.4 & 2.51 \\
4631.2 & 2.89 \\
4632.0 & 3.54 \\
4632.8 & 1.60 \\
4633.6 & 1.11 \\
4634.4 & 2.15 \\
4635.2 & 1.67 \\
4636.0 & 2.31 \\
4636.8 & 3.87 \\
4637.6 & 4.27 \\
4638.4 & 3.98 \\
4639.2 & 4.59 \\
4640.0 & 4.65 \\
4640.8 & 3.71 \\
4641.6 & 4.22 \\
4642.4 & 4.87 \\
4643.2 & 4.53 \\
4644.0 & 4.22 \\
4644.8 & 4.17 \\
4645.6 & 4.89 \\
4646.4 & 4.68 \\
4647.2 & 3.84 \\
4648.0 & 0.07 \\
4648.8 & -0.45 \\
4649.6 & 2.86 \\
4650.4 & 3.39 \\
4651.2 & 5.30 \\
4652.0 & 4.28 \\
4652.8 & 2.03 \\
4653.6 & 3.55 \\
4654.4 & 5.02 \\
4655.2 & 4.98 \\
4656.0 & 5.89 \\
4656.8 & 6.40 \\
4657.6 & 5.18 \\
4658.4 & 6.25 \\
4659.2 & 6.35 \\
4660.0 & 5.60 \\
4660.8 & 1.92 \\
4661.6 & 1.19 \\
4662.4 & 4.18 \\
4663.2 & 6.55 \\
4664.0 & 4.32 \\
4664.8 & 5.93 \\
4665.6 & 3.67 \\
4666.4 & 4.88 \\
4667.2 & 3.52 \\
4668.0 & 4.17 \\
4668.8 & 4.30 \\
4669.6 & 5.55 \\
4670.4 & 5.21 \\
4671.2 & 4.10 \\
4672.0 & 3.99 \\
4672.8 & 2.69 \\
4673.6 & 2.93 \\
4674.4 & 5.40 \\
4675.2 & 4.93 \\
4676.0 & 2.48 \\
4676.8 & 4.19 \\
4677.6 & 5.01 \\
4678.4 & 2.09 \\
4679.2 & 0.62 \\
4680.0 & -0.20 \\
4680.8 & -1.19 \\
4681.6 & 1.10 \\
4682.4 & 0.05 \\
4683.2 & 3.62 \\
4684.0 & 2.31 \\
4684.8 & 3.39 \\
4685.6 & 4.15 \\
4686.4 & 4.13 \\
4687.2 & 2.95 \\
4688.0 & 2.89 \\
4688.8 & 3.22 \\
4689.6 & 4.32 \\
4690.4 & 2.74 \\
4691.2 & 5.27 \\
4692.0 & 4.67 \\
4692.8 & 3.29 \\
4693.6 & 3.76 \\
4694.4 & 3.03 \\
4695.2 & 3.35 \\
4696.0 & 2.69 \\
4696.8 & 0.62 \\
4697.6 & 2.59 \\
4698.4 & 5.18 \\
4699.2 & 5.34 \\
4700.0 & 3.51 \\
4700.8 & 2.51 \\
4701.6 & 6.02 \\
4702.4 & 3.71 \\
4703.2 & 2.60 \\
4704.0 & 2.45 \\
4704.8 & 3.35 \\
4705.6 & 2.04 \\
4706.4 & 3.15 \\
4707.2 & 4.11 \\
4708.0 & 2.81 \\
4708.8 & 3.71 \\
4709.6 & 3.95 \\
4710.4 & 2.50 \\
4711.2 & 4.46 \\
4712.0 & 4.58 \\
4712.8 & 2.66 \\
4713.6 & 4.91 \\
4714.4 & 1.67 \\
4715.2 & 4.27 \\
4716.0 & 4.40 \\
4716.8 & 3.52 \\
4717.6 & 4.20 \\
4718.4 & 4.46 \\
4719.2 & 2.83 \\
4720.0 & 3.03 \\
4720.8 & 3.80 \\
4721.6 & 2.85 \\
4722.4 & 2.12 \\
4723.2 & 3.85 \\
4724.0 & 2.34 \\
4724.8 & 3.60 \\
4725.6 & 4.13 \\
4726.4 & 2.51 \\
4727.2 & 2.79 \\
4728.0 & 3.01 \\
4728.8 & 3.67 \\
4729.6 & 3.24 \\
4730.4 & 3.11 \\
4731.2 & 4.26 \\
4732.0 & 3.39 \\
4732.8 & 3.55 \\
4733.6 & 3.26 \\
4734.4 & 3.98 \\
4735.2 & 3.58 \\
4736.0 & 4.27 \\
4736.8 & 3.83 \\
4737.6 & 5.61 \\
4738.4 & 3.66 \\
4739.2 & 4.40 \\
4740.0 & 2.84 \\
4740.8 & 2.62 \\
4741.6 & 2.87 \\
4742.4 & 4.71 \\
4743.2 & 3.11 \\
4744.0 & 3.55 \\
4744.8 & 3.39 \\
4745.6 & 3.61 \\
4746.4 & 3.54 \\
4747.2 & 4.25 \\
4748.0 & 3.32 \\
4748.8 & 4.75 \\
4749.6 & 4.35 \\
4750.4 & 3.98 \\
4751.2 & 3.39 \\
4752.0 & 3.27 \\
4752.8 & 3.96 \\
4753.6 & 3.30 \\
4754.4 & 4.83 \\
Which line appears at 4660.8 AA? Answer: Ly-alpha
